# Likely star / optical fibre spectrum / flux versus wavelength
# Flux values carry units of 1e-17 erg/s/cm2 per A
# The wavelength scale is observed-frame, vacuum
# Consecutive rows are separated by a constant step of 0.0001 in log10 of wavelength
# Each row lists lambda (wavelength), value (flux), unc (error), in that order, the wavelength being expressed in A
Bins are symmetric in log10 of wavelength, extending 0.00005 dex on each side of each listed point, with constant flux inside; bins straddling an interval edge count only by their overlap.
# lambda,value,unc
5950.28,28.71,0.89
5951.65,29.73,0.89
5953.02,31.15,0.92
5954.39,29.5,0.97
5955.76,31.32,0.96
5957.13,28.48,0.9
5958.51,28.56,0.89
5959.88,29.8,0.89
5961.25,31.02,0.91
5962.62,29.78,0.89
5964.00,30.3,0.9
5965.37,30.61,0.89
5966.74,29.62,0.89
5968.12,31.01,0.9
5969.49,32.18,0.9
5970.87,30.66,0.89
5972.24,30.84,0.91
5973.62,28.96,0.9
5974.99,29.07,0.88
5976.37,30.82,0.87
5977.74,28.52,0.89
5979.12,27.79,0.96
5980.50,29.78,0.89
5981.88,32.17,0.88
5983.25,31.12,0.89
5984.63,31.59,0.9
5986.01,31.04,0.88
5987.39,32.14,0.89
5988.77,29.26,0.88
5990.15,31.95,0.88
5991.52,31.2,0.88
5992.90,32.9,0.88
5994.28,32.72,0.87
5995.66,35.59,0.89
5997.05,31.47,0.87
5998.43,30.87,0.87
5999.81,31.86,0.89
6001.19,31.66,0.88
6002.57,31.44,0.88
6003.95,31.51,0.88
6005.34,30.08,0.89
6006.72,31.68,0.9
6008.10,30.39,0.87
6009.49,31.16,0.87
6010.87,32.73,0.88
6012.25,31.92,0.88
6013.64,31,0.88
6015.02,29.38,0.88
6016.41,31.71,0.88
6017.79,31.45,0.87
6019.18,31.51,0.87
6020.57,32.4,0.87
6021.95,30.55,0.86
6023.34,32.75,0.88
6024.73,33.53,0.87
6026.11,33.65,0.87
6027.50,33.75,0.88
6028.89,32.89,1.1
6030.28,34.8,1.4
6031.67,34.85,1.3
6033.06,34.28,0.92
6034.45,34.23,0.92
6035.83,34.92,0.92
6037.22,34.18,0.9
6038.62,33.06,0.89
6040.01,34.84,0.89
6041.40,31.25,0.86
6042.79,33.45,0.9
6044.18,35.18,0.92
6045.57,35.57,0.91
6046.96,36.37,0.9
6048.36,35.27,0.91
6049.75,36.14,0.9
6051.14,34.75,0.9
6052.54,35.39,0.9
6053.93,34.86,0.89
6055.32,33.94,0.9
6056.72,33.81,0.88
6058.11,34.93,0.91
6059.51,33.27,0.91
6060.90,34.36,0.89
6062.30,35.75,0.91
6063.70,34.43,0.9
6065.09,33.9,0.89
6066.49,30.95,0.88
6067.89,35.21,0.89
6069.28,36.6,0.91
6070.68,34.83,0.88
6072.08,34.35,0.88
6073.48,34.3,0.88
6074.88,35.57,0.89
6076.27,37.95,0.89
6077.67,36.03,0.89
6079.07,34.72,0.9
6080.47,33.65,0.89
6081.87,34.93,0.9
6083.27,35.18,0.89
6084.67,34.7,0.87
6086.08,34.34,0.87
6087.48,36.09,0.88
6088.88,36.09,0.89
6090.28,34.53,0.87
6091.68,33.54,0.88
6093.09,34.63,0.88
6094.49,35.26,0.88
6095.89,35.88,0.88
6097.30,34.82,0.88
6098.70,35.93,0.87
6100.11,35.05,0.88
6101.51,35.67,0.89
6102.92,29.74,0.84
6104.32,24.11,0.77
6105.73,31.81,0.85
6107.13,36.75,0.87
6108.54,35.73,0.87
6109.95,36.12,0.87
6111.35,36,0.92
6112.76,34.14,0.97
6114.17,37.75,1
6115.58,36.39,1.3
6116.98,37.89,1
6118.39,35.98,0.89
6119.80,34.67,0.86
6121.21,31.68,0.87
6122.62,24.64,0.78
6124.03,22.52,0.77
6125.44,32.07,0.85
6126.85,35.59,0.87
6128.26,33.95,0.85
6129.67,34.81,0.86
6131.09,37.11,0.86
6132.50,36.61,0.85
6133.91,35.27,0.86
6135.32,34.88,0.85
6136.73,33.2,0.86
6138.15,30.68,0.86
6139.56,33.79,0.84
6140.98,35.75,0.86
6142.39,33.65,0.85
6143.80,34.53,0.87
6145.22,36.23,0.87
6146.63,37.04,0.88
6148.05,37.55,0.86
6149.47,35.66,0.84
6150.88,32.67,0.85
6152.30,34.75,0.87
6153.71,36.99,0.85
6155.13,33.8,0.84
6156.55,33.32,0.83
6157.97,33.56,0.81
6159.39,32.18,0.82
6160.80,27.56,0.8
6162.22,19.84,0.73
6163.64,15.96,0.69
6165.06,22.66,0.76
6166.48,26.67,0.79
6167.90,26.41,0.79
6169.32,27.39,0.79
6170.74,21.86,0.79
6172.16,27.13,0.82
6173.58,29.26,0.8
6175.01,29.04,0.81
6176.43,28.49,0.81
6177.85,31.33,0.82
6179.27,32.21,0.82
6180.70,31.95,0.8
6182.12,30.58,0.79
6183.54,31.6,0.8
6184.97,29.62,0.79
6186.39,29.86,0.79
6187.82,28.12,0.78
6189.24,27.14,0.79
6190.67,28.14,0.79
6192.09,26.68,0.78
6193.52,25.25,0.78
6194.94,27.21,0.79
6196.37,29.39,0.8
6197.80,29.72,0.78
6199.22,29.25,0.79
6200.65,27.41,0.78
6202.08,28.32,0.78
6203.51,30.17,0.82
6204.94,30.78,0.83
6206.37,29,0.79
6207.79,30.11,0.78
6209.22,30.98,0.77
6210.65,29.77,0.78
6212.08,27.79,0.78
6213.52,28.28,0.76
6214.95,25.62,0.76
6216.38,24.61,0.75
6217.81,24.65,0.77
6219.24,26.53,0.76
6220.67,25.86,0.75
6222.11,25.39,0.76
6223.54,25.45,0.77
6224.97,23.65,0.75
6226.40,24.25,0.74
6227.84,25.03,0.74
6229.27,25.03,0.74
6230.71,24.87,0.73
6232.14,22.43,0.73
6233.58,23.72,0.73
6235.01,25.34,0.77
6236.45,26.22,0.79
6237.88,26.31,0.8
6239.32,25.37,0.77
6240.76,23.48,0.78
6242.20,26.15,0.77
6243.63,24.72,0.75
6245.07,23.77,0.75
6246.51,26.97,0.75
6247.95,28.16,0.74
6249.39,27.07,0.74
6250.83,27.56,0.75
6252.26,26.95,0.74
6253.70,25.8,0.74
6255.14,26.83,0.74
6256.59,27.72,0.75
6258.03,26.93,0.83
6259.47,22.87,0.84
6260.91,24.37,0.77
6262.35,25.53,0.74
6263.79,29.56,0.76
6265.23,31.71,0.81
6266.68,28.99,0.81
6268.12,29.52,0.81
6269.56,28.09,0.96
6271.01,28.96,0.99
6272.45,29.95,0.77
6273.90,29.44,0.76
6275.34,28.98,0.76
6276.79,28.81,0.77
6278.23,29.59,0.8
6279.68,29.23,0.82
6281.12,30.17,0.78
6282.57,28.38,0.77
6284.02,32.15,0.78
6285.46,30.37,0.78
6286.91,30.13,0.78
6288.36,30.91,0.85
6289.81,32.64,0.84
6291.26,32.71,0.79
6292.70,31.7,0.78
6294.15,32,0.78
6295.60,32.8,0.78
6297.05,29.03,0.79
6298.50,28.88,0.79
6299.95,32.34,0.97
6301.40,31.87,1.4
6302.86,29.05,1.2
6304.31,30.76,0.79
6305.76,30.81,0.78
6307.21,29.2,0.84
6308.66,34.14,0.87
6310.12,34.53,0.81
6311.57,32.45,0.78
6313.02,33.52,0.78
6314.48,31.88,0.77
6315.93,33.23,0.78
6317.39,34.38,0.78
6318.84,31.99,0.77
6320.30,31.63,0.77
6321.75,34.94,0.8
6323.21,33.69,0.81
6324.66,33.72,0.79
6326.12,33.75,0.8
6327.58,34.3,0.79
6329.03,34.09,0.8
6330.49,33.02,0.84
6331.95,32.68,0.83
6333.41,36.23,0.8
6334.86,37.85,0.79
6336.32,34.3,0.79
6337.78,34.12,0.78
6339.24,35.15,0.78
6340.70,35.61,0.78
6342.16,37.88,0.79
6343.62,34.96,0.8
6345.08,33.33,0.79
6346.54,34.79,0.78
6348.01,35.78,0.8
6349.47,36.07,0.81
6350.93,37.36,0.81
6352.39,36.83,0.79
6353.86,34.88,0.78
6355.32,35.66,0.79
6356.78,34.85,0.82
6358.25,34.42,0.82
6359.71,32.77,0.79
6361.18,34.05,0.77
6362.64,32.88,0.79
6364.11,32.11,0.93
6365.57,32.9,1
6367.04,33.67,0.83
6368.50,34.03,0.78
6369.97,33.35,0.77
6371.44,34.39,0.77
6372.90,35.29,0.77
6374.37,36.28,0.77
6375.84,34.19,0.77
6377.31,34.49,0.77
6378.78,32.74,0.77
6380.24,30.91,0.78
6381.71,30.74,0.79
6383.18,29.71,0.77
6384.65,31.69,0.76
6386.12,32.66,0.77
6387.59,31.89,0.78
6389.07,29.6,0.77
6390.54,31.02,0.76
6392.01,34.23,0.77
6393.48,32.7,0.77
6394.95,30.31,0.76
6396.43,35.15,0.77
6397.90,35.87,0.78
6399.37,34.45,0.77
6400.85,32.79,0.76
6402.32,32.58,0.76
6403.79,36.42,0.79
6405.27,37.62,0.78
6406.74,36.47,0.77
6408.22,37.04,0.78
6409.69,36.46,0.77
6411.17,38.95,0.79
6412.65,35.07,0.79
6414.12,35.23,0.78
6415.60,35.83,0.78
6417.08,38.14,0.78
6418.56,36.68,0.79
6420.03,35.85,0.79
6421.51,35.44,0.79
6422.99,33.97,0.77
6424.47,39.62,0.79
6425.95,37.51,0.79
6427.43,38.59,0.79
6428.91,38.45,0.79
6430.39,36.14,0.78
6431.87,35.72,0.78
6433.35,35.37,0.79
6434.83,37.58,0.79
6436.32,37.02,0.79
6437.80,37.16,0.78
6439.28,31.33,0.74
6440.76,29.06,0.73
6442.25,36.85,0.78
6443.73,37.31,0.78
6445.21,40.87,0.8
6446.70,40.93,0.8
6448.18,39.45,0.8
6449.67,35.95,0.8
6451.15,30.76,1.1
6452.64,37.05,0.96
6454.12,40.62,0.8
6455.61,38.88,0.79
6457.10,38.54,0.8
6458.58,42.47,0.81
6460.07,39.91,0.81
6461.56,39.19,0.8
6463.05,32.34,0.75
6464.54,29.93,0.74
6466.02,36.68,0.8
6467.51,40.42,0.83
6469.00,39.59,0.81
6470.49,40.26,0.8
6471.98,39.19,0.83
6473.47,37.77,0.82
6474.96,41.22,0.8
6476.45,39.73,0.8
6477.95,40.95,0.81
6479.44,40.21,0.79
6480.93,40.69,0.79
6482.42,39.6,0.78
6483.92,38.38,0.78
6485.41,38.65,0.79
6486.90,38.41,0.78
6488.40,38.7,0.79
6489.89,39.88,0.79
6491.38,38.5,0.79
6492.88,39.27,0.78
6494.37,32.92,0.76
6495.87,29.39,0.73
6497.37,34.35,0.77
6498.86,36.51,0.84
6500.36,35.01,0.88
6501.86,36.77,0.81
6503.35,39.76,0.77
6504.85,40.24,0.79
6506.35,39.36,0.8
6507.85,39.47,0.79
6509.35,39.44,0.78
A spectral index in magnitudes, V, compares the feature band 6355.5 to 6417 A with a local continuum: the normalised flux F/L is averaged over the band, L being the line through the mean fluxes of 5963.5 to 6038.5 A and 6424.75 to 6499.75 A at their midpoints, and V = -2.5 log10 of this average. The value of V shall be 0.08 mag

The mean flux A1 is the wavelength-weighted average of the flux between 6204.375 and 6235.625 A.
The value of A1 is 26.3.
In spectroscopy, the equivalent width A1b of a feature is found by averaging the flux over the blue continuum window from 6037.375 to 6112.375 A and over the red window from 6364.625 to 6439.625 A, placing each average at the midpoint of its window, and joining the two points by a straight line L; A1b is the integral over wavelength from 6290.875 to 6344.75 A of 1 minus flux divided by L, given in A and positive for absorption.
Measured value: 2.4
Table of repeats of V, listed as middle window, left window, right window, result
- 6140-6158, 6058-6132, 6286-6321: -0.05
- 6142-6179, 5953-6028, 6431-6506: 0.11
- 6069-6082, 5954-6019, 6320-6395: -0.12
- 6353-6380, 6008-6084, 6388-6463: 0.06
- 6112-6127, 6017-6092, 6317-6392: 0.04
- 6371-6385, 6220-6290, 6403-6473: 0.02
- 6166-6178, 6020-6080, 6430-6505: 0.28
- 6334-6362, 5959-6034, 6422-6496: 0.03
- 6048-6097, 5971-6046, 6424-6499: -0.07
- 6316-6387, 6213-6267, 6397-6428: -0.05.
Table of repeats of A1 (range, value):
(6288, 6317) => 31.8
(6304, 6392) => 33.7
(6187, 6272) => 26.9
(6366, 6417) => 34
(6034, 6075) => 34.5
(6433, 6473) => 37.2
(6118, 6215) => 30.5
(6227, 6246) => 24.8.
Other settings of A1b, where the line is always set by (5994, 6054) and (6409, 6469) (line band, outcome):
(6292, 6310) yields 2.23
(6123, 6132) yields 0.40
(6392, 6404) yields 0.92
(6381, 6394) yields 1.72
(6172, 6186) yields 1.71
